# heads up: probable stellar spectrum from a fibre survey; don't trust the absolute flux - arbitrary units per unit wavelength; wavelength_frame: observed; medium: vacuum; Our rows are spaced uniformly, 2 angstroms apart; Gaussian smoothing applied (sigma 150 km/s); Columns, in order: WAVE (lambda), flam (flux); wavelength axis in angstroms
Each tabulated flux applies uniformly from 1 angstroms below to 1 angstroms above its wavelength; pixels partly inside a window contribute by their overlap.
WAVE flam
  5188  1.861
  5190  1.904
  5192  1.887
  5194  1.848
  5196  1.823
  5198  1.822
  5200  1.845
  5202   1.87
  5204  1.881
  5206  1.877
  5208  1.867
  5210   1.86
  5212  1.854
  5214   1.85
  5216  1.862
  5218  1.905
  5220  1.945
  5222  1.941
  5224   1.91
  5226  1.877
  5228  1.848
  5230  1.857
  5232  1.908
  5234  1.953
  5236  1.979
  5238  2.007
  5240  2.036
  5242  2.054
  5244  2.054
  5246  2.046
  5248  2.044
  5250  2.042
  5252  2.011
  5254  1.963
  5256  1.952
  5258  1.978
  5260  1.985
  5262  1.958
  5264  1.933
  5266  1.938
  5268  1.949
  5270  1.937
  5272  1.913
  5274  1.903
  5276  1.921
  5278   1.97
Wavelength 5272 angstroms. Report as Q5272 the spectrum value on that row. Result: 1.913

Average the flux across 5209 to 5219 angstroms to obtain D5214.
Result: 1.87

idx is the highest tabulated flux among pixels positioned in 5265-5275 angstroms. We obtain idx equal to 1.949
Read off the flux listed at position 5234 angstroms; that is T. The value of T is 1.953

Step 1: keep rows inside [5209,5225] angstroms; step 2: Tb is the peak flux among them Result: 1.945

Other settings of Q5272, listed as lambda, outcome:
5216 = 1.862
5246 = 2.046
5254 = 1.963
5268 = 1.949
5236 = 1.979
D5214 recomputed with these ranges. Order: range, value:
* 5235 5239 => 1.99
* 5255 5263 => 1.97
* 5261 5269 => 1.94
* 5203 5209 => 1.88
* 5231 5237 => 1.95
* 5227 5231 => 1.85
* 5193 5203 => 1.84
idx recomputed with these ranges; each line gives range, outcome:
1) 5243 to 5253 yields 2.054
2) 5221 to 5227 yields 1.941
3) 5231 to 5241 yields 2.036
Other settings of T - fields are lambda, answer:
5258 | 1.978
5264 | 1.933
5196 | 1.823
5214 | 1.85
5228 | 1.848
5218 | 1.905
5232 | 1.908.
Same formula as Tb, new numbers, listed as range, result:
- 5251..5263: 2.011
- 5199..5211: 1.881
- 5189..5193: 1.904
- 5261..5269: 1.958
